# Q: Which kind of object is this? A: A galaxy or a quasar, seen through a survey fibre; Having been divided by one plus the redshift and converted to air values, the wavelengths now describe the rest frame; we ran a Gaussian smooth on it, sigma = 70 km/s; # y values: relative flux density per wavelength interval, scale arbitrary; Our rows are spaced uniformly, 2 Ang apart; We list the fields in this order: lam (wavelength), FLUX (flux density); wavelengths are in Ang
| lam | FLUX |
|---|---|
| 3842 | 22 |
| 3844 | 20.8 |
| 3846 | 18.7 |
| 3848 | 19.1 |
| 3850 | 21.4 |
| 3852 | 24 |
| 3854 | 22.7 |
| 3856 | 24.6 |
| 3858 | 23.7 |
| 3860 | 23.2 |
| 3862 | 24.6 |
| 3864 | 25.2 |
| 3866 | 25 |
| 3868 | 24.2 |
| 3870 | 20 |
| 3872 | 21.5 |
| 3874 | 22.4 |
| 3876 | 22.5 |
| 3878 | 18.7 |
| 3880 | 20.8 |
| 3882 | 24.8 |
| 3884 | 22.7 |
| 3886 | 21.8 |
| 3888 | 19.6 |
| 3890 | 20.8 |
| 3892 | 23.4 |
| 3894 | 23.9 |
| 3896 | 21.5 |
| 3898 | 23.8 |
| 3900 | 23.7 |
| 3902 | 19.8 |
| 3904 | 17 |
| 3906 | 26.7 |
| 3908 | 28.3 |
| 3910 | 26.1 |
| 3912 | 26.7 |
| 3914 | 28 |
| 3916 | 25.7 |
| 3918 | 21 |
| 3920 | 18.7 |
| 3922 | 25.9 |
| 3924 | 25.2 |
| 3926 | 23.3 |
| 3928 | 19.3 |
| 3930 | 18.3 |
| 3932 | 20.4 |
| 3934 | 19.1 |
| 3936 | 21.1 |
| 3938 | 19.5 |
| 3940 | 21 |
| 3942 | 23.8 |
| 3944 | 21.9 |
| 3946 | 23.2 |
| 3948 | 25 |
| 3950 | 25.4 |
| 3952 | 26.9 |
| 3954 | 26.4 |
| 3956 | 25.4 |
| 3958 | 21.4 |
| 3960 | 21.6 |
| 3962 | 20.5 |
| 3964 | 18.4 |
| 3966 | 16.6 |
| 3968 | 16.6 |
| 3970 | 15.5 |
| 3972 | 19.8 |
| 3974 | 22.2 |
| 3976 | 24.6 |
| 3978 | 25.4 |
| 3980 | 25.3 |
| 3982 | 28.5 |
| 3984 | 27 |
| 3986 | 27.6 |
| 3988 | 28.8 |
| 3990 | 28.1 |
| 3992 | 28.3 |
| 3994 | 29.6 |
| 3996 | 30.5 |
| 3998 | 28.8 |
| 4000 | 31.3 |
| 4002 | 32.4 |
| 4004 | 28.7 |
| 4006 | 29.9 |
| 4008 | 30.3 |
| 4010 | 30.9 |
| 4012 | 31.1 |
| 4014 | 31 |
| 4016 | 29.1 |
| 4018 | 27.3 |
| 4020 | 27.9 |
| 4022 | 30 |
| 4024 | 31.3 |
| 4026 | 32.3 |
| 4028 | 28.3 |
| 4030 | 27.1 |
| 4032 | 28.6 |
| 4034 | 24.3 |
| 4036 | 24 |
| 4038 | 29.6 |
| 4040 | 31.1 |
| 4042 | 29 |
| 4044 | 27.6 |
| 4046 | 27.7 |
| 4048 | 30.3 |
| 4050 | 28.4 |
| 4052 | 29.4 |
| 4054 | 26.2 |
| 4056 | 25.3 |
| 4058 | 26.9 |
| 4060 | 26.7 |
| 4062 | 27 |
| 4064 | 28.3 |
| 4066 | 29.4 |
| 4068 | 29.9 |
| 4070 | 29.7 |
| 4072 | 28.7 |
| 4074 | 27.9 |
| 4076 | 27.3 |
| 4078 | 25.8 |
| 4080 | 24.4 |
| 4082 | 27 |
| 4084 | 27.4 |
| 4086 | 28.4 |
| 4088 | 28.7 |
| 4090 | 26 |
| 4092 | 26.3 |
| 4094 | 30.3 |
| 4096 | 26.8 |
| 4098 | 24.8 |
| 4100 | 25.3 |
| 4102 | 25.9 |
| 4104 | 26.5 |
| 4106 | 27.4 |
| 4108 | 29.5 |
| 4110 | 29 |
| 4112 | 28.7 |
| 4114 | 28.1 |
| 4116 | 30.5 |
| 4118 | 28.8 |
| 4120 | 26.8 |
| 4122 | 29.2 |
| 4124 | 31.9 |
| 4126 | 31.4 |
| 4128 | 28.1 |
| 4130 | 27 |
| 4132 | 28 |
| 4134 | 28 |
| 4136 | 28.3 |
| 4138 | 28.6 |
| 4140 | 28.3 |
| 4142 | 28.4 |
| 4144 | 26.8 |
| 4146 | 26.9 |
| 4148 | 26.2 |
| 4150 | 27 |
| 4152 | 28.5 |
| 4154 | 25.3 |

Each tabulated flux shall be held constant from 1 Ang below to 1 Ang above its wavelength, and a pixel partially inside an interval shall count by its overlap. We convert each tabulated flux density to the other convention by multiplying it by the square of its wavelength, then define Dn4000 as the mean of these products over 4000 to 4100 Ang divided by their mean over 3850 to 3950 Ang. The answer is 1.34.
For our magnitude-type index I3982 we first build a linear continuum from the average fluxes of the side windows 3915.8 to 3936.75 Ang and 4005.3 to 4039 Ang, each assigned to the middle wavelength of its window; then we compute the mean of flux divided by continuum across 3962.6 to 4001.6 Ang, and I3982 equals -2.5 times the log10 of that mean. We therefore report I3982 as 0.04 mag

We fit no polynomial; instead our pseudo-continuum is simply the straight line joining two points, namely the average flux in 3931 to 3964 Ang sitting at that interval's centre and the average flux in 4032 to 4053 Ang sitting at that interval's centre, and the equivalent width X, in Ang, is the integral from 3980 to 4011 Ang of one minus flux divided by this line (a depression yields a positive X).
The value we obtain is -4.7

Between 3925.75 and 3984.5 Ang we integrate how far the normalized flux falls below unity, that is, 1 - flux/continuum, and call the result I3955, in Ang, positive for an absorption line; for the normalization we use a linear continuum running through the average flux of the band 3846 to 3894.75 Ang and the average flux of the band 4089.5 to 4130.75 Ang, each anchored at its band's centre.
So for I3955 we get 5.71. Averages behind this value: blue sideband 22.4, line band 22.1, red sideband 28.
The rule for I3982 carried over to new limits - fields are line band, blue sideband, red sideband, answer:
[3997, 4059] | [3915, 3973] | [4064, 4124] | -0.16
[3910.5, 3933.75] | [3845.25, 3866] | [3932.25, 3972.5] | -0.05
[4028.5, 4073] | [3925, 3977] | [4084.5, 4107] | -0.11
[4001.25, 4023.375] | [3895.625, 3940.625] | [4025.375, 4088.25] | -0.14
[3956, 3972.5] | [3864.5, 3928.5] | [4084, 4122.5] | 0.27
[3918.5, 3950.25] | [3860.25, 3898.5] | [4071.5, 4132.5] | 0.09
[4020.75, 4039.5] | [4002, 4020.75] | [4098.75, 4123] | 0.04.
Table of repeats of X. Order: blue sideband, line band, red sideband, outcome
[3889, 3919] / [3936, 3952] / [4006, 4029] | 1.8 Ang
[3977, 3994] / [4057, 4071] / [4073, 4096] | -0.5 Ang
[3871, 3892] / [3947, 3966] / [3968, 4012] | 1.7 Ang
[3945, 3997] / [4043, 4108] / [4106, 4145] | -0.6 Ang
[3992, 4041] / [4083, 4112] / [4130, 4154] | 0.9 Ang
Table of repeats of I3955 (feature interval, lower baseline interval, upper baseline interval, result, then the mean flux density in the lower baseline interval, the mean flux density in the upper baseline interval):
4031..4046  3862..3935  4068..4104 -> -1.0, 22.7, 27.2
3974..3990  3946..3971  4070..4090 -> -2.6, 21.7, 27.3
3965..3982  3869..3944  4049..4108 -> 2.2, 22.3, 27.4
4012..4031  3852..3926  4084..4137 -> -2.4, 23.2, 28.1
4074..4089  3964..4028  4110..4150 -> 0.5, 27.2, 28.4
